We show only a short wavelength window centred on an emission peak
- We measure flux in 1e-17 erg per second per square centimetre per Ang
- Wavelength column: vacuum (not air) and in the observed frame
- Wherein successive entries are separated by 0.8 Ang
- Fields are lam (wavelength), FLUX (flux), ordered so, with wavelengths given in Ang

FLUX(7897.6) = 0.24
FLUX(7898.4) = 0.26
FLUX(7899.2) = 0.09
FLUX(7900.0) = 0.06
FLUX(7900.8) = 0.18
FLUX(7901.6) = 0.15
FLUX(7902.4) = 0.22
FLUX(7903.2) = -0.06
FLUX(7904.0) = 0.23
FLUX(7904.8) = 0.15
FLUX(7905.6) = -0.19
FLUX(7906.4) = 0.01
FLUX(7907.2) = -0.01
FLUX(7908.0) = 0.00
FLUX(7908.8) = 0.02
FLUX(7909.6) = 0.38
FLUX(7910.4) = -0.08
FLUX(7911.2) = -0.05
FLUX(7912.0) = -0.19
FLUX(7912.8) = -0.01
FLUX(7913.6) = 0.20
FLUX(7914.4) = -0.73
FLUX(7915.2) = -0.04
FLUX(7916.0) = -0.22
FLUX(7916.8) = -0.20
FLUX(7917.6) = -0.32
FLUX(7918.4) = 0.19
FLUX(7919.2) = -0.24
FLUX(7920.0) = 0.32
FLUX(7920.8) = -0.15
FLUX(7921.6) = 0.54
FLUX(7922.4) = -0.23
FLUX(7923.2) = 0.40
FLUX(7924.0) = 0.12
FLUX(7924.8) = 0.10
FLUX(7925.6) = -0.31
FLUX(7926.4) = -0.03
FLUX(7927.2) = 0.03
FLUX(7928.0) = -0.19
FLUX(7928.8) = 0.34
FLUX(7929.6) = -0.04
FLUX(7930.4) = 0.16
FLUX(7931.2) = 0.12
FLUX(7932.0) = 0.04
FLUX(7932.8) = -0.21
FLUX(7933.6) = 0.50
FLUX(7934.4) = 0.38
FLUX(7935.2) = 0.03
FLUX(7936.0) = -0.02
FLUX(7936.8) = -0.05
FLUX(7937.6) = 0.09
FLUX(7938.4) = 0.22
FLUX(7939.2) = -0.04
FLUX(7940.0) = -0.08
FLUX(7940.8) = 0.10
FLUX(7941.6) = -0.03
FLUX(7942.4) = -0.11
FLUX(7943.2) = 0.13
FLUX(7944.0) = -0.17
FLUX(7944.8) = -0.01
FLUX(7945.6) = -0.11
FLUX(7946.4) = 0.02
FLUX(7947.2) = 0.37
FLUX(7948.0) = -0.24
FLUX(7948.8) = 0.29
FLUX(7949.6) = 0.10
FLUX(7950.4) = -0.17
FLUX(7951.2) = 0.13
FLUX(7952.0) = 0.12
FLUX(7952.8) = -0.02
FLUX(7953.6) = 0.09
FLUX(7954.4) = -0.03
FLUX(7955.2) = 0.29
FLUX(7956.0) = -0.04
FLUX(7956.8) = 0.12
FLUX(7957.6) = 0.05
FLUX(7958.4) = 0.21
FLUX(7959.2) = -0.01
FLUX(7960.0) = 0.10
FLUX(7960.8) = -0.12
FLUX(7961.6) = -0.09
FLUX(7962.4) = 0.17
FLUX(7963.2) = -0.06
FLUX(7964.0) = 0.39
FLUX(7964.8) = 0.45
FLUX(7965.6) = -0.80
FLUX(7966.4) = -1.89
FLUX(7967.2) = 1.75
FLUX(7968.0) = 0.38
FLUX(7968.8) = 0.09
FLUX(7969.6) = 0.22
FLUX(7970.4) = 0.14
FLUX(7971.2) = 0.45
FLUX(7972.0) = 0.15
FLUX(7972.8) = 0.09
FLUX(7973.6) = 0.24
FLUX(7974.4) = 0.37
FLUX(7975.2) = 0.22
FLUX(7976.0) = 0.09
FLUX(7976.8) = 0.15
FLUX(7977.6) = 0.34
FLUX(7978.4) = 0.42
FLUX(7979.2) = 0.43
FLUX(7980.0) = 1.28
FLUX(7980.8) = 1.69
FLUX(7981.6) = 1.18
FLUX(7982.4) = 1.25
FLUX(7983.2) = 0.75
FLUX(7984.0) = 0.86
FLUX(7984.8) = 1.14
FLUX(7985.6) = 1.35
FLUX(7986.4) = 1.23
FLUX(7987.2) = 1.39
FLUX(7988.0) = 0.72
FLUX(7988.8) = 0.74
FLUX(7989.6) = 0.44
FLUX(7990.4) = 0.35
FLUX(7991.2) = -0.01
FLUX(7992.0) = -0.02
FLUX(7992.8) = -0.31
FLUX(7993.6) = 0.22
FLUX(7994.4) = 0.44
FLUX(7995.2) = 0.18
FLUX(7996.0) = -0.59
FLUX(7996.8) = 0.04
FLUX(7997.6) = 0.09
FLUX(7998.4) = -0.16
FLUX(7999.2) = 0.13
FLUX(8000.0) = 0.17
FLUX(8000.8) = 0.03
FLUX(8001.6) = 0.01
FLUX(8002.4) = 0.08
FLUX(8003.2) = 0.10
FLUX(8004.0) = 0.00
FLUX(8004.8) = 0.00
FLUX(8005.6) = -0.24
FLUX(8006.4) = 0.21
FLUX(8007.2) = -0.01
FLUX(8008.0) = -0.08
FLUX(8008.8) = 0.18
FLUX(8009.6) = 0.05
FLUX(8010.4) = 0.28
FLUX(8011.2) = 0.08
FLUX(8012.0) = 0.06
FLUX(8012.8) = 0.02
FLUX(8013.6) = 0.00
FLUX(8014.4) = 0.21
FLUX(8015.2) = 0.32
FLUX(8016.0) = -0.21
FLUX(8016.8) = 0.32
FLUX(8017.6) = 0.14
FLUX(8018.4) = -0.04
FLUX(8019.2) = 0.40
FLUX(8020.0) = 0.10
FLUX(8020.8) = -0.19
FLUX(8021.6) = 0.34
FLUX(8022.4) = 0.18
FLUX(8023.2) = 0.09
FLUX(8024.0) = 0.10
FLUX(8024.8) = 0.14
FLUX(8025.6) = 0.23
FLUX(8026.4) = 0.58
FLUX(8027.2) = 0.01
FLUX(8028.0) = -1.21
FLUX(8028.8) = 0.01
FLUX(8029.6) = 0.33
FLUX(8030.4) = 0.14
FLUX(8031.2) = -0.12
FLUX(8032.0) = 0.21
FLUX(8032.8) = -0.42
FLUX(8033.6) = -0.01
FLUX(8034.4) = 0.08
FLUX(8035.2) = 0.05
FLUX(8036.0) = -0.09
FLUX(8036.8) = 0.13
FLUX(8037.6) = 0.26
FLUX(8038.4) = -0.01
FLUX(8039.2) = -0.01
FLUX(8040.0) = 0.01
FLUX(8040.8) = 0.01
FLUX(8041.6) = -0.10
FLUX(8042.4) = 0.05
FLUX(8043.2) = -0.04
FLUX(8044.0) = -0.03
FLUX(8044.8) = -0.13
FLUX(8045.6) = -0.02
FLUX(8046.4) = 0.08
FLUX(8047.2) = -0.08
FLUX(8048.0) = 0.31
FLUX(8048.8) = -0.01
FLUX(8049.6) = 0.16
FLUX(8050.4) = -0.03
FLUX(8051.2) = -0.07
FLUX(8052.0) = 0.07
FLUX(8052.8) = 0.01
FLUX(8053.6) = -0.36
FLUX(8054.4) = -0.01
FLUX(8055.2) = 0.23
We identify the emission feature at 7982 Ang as [O II] 3727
